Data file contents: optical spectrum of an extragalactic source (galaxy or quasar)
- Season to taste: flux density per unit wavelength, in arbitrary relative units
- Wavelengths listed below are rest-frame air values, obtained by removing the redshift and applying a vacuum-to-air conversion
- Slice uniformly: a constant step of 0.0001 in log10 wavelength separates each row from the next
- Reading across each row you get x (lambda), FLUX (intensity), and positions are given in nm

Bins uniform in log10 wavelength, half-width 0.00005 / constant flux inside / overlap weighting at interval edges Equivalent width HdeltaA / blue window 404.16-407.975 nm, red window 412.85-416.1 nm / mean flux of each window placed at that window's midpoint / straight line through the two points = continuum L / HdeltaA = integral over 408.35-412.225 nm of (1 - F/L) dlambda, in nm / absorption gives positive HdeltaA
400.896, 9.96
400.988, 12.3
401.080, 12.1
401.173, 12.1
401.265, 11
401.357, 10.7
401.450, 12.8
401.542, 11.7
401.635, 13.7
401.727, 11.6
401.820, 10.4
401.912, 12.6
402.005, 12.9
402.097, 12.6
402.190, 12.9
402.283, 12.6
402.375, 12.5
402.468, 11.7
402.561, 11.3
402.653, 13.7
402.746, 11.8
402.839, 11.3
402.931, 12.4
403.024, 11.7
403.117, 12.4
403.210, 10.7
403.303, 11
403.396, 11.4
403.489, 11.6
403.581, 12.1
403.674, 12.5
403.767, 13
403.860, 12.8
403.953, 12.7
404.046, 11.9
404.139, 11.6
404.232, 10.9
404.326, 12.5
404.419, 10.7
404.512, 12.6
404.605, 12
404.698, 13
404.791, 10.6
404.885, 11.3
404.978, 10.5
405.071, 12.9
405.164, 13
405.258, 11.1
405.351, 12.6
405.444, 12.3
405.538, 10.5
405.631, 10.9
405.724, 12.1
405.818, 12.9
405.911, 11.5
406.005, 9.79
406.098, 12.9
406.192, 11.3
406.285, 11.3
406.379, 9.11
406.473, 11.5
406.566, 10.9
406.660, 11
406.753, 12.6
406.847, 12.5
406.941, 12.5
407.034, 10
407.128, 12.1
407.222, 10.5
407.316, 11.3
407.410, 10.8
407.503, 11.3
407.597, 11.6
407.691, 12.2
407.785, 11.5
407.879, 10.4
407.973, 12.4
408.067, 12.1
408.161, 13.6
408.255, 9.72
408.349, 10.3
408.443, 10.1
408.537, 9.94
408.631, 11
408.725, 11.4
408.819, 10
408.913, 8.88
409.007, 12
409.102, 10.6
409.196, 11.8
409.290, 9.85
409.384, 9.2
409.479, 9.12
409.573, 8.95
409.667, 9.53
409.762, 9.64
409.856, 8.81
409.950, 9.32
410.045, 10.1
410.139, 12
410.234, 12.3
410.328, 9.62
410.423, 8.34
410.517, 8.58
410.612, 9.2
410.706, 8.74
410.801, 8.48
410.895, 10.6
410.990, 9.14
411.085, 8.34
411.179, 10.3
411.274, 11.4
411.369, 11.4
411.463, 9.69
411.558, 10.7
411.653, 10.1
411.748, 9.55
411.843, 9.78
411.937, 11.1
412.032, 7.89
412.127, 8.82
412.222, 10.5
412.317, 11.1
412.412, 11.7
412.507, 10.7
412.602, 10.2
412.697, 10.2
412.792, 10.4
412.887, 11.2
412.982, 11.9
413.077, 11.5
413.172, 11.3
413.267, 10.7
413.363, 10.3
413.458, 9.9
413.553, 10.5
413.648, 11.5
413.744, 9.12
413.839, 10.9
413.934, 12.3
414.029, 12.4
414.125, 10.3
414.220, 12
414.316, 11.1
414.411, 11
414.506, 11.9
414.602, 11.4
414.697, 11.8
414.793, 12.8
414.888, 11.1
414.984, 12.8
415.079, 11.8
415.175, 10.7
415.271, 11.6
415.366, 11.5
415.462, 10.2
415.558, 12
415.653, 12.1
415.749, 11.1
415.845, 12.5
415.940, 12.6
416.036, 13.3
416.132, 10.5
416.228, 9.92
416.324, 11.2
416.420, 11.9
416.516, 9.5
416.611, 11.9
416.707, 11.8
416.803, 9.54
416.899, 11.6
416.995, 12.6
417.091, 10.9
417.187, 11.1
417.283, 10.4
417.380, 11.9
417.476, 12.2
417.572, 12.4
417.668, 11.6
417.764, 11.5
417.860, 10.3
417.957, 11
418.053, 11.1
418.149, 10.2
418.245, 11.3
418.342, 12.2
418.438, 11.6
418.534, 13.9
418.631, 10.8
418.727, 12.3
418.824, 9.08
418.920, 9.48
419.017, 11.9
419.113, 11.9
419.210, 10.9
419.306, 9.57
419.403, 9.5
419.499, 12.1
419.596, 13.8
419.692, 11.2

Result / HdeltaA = 0.53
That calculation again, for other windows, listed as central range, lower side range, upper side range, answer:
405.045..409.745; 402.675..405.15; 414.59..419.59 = 0.25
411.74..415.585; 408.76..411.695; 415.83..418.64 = -0.11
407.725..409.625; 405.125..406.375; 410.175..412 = 0.00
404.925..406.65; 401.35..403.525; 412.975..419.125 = 0.05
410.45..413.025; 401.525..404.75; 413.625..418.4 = 0.35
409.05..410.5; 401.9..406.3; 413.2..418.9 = 0.22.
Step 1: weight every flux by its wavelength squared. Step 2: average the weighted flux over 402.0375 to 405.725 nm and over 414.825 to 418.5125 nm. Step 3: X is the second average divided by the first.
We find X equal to 1.02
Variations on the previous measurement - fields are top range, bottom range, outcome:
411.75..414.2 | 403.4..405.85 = 0.93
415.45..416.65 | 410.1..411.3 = 1.21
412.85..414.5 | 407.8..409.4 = 1.05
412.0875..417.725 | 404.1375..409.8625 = 1.05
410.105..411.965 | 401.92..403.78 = 0.86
